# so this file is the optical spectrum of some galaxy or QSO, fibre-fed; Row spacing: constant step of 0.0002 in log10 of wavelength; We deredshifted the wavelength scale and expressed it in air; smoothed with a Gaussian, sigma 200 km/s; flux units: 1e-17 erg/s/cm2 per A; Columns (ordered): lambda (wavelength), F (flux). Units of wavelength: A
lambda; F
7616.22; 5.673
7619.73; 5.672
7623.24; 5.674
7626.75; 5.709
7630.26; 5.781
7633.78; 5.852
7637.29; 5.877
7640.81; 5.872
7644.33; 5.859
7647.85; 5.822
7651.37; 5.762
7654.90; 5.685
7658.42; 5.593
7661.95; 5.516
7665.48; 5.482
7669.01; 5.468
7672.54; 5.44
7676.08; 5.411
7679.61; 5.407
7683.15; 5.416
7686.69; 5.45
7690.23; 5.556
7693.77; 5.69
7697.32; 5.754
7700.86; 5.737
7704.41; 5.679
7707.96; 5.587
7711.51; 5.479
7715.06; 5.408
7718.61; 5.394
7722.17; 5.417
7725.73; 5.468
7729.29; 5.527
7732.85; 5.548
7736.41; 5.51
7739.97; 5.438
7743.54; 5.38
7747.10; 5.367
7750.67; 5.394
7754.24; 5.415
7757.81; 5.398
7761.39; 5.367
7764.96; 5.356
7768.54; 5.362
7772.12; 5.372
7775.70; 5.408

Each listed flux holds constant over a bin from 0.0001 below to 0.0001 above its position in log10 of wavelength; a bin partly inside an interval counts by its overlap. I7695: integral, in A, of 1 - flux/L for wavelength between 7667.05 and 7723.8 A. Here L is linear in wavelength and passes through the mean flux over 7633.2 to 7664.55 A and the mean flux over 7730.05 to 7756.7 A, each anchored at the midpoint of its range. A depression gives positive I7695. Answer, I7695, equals 0.8 A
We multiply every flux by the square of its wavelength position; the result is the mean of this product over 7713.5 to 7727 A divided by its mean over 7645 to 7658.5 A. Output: 0.96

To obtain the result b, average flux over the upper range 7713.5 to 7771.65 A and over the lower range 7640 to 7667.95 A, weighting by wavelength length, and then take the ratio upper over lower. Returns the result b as 0.95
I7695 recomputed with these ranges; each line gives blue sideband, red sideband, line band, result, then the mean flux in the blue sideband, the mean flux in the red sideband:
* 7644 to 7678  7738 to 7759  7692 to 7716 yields -0.6 A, 5.59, 5.4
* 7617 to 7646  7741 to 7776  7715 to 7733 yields 0.1 A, 5.78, 5.38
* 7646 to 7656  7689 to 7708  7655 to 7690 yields 1.5 A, 5.76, 5.68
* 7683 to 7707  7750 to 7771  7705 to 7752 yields 0.3 A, 5.62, 5.38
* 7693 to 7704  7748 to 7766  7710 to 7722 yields 0.4 A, 5.72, 5.39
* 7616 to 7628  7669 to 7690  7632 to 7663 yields -1.1 A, 5.68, 5.44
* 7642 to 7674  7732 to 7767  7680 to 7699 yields 0.0 A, 5.63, 5.41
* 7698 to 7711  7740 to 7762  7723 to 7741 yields 0.0 A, 5.66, 5.39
